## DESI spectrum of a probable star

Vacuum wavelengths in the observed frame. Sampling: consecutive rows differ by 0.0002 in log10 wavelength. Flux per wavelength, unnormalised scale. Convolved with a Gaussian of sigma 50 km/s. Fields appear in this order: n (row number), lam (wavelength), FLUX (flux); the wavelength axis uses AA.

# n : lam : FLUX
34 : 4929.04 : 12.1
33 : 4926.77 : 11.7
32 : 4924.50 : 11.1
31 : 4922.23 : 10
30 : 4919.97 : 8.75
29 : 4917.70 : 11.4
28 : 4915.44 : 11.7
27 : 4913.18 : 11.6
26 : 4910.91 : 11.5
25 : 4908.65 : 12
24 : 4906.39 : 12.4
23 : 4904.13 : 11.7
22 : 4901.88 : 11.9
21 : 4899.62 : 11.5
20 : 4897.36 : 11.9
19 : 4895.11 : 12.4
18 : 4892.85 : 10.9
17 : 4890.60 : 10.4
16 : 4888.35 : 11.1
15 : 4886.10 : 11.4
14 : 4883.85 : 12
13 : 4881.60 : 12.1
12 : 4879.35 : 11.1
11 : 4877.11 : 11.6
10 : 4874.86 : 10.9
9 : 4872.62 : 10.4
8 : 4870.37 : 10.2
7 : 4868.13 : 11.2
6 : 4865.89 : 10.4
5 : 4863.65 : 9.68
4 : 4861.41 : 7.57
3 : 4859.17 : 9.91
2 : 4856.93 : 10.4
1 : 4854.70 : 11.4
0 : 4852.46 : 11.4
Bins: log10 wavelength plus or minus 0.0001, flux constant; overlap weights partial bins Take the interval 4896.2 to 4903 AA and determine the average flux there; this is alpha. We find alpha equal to 11.8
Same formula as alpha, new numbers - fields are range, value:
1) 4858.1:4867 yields 9.38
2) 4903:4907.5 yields 12.1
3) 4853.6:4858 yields 10.9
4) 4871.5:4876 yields 10.7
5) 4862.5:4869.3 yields 10.4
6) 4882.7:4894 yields 11.2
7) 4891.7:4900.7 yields 11.7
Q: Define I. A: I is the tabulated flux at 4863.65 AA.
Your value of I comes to 9.68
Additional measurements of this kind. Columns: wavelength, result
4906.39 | 12.4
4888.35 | 11.1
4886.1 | 11.4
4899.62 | 11.5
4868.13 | 11.2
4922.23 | 10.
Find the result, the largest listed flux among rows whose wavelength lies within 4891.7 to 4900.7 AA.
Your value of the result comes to 12.4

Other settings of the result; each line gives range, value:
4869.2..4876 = 10.9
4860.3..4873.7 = 11.2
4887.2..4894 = 11.1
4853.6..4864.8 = 11.4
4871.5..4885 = 12.1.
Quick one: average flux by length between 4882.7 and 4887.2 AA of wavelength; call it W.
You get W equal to 11.7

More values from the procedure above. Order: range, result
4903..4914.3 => 11.8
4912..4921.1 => 10.9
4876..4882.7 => 11.6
